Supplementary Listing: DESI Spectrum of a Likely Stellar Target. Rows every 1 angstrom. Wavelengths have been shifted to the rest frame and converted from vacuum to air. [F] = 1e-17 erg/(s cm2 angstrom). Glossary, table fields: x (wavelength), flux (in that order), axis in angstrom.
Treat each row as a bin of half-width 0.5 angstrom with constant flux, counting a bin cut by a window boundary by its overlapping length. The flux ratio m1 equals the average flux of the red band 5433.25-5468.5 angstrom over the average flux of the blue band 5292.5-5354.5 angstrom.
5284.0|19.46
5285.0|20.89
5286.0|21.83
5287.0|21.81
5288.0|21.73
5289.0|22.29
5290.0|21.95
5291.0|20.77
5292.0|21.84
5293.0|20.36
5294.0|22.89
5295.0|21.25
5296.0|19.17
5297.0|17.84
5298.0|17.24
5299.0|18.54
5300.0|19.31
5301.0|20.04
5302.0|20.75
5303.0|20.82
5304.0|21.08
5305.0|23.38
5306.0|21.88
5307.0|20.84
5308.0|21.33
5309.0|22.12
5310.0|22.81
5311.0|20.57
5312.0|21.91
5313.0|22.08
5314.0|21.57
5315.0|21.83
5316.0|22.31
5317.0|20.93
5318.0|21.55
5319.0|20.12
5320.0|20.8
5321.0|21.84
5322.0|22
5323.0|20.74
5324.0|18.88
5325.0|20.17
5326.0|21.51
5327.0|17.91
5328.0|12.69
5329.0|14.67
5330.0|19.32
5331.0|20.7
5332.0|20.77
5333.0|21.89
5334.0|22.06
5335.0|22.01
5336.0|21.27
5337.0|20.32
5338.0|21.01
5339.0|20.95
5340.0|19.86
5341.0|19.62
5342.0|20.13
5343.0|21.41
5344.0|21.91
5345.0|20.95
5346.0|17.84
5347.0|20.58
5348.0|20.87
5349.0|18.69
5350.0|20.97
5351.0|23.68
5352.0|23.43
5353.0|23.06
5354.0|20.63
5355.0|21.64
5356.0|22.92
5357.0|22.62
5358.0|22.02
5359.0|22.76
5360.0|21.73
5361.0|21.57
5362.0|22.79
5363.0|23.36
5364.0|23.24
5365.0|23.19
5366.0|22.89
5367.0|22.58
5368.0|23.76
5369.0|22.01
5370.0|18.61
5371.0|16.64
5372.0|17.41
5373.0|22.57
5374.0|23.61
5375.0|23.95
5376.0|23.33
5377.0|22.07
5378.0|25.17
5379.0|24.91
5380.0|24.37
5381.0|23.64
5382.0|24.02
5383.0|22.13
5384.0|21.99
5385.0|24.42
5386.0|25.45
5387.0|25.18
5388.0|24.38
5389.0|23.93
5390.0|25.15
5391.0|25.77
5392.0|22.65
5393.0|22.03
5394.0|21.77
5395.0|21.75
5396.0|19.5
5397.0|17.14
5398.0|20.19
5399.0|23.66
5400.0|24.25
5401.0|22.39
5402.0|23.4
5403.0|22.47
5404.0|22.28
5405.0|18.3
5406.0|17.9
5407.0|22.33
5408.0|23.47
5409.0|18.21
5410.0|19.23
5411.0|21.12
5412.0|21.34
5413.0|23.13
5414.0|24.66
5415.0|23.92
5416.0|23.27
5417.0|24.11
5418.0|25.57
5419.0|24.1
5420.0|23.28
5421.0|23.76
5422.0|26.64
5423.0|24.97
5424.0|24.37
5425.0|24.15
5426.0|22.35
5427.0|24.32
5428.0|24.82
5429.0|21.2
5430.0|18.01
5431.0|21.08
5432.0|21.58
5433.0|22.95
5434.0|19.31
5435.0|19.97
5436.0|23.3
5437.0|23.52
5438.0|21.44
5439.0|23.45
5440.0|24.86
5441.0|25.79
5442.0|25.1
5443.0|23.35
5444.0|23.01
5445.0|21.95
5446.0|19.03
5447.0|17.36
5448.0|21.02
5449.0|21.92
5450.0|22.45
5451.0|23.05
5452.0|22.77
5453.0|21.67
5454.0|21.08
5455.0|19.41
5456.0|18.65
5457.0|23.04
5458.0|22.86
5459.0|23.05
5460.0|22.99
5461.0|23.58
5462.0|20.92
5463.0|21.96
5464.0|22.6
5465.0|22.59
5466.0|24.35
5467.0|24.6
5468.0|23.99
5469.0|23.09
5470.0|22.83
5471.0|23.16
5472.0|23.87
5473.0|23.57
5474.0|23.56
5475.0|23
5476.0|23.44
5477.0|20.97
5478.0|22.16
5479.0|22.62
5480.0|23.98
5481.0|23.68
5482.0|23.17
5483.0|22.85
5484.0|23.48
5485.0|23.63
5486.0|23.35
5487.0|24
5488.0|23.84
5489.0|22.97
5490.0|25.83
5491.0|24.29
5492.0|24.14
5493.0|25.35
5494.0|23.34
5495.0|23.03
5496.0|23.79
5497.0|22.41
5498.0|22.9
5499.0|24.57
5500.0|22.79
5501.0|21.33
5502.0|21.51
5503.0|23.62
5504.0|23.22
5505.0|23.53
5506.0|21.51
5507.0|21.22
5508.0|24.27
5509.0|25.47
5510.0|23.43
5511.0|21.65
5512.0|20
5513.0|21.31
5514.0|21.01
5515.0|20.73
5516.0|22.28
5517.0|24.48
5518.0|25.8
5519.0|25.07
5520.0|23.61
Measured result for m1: 1.08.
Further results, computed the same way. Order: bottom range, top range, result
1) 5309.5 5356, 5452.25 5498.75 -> 1.11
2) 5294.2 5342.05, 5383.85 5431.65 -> 1.11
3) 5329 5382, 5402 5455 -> 1.03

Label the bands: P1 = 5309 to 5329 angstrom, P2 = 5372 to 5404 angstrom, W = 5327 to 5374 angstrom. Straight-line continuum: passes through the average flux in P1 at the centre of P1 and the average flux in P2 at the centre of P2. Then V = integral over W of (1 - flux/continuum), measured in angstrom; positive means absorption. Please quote 1.5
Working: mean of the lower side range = 20.5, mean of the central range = 21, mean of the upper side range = 23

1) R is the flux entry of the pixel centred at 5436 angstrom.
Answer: 23.3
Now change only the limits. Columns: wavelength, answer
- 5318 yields 21.55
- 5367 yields 22.58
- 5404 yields 22.28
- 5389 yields 23.93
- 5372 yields 17.41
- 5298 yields 17.24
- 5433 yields 22.95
